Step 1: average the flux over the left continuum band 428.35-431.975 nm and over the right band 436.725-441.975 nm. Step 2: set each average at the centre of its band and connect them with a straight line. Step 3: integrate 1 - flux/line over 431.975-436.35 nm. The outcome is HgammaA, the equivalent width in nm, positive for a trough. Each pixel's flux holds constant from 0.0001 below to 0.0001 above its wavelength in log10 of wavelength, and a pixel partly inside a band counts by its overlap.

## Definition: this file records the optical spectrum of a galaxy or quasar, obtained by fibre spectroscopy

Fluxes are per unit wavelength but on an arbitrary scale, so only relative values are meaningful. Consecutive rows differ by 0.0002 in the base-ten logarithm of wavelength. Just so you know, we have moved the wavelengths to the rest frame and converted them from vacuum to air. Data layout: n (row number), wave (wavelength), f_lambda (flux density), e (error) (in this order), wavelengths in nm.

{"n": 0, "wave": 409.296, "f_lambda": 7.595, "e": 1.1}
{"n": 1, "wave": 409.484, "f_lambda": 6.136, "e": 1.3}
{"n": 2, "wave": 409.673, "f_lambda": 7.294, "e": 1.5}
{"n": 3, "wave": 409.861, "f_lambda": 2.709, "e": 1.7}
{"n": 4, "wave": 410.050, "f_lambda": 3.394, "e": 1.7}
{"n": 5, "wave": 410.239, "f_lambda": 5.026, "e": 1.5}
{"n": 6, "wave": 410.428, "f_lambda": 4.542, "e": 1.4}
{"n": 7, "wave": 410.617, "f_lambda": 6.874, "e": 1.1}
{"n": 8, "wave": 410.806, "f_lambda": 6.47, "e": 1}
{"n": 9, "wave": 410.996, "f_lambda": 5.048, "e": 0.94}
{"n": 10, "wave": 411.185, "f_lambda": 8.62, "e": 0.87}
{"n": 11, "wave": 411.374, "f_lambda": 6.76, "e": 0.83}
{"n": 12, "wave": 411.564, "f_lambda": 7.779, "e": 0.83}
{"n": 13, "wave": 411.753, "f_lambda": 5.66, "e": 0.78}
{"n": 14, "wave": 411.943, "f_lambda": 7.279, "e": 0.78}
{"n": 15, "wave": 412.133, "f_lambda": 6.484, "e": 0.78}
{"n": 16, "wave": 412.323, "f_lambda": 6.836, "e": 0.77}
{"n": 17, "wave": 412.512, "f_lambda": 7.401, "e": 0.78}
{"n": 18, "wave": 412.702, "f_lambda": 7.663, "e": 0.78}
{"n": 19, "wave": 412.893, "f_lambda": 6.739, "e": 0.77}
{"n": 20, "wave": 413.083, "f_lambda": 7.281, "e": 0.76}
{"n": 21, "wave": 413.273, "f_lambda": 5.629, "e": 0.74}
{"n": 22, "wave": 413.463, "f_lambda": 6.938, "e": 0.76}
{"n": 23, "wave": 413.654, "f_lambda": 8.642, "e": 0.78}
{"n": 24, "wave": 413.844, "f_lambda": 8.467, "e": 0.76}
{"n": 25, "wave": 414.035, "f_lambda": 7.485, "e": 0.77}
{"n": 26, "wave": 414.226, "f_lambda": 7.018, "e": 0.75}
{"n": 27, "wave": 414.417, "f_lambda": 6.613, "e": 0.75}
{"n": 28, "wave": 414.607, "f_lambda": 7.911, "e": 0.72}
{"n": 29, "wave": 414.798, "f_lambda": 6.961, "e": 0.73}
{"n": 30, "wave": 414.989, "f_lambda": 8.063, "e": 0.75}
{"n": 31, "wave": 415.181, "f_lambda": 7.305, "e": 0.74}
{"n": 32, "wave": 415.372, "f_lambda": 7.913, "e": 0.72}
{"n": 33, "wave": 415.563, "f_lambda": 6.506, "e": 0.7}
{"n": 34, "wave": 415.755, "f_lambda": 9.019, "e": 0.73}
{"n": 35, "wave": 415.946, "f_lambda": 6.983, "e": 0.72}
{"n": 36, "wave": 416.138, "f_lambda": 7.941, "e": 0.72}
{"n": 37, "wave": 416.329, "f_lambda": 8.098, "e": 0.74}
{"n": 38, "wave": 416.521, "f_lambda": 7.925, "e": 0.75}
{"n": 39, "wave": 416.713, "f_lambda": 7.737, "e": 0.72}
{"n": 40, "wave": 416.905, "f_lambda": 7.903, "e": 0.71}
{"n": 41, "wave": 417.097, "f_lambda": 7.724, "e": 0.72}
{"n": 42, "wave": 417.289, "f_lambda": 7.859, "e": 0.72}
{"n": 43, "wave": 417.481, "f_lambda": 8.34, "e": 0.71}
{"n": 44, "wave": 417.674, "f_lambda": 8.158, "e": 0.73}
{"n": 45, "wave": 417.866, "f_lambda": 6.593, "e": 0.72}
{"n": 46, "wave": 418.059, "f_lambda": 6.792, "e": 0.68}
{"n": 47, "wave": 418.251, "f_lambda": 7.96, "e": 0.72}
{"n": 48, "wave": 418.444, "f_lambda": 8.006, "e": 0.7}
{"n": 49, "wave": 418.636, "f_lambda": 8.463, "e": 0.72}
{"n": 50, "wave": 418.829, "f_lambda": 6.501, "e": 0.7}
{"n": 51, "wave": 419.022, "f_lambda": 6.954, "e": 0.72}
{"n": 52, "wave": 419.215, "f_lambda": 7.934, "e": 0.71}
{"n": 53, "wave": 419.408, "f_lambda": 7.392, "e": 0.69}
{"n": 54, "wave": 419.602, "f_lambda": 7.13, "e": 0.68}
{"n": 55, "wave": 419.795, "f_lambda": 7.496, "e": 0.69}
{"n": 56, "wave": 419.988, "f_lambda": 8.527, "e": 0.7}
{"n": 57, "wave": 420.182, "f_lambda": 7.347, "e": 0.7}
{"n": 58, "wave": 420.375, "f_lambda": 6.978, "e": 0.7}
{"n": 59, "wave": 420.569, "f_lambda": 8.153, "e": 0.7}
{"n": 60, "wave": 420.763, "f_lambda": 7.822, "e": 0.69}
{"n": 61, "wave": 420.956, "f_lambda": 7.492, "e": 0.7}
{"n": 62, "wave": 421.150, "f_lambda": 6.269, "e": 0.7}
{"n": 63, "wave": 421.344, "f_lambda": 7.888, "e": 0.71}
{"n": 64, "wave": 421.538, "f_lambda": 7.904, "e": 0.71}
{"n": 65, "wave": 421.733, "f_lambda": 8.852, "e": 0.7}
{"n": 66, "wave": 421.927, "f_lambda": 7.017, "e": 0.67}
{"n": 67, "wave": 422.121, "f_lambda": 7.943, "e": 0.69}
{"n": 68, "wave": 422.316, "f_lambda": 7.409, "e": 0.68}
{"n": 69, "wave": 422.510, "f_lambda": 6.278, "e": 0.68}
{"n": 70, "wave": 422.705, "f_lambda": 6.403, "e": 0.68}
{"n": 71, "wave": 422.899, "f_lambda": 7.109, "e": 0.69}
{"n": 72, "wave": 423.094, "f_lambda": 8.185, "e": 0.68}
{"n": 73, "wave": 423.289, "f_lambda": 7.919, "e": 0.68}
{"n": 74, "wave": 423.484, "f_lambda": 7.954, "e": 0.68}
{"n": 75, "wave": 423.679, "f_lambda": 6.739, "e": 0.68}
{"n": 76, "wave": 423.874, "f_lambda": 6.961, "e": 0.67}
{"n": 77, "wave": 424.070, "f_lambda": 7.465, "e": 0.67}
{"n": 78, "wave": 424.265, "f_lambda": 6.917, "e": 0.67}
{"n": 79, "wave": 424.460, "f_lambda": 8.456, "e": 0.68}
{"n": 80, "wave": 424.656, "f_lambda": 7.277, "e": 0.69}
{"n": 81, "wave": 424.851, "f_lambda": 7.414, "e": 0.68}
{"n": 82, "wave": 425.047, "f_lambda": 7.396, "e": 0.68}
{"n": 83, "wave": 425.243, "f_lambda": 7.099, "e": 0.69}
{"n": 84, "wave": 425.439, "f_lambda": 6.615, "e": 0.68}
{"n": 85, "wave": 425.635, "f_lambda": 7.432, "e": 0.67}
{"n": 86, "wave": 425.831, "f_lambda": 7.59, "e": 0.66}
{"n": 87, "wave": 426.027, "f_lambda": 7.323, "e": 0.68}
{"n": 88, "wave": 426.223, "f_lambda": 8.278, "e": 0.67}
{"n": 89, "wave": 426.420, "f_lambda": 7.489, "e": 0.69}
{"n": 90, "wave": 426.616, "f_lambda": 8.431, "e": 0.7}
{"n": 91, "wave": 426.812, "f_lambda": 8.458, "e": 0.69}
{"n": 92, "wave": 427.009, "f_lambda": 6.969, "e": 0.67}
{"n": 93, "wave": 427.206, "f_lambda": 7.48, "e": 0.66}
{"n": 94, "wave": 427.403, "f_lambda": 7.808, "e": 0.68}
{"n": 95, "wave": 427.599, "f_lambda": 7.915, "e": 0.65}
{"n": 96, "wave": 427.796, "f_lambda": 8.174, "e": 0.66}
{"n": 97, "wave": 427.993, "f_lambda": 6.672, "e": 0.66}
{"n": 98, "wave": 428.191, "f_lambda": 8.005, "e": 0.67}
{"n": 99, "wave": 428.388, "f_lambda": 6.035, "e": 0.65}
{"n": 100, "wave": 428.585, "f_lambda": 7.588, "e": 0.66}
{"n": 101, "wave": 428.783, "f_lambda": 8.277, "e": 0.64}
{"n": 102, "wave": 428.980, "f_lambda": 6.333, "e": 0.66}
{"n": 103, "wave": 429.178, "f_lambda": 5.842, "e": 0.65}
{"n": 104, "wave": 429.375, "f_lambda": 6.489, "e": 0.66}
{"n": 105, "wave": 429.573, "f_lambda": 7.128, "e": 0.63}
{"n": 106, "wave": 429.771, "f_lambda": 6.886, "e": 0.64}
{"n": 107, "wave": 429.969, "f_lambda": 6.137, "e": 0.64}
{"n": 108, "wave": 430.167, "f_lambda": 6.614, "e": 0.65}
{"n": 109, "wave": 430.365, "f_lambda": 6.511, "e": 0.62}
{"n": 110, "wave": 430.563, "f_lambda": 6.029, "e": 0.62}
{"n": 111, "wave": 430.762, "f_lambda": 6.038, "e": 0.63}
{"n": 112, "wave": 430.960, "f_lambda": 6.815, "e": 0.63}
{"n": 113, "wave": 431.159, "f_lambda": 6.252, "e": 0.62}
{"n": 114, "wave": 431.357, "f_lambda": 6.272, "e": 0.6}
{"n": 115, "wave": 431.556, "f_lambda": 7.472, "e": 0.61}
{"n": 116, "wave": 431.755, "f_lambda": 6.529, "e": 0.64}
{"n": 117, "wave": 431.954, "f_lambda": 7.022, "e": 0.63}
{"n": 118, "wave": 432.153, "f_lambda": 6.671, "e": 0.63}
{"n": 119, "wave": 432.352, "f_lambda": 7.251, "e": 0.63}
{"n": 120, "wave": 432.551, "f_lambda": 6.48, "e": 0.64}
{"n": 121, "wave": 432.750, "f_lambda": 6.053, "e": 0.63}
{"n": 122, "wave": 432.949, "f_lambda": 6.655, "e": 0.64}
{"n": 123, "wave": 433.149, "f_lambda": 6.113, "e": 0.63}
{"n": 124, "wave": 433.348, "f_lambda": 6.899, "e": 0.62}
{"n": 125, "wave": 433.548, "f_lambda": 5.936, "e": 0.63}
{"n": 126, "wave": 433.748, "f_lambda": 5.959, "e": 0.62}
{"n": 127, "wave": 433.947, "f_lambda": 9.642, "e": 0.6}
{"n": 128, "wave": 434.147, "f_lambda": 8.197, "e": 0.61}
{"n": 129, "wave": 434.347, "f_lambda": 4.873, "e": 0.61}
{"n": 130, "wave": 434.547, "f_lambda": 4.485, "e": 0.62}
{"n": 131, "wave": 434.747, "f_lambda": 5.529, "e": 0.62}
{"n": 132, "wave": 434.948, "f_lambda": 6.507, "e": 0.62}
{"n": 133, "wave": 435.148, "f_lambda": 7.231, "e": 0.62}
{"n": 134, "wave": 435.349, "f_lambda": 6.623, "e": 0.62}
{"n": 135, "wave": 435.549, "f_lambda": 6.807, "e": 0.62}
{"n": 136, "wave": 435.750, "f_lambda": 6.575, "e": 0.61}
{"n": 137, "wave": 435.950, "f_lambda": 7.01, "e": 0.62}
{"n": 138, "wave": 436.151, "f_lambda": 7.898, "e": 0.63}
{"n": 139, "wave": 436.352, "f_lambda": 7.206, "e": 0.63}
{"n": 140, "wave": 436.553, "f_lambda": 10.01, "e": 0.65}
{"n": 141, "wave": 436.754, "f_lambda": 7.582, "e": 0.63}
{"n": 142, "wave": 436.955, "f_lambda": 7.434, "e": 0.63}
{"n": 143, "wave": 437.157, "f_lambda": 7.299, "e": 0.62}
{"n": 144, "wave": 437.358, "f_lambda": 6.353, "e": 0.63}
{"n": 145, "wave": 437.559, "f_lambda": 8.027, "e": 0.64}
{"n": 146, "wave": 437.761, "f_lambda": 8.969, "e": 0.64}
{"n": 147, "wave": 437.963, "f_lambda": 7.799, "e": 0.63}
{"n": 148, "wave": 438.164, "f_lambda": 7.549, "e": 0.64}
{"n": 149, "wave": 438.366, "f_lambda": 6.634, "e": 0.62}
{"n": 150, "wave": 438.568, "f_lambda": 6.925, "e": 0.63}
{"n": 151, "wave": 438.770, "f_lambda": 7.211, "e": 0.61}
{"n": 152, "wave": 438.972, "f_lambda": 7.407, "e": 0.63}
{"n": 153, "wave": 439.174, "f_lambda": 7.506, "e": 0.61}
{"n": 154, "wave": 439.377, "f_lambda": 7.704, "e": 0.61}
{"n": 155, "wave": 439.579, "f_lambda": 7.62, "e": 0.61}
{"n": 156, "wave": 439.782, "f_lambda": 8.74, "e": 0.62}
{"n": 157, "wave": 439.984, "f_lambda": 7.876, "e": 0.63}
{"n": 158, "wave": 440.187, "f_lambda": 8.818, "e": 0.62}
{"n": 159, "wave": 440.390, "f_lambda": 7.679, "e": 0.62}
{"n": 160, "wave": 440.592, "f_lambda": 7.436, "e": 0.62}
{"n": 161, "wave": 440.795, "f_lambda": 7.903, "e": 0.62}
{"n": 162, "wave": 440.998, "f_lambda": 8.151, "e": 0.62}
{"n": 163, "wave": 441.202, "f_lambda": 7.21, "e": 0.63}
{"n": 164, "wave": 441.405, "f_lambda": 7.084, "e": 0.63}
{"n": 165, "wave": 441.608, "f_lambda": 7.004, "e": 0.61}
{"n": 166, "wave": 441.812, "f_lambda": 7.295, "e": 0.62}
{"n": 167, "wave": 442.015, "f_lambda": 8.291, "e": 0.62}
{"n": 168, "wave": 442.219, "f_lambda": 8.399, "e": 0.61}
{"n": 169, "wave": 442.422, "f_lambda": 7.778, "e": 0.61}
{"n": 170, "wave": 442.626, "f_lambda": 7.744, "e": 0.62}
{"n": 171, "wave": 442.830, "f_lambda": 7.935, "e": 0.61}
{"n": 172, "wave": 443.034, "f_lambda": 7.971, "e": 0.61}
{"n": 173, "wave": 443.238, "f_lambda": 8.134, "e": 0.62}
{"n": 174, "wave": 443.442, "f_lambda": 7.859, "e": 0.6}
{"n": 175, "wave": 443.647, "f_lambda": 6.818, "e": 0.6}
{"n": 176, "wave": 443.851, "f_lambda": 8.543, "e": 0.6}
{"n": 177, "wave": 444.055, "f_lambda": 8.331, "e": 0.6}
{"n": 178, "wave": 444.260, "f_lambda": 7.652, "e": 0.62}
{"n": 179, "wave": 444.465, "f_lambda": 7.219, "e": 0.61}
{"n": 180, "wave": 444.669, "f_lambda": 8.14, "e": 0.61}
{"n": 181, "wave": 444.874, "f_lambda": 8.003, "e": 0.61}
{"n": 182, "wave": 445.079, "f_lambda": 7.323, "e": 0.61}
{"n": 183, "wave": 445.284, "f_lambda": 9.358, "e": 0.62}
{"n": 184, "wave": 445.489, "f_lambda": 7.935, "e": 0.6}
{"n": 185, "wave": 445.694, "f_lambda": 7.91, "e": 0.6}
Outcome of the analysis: 0.25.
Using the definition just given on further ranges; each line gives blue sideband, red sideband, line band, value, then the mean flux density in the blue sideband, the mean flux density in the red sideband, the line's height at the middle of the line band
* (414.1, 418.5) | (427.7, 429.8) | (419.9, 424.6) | -0.10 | 7.62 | 7.04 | 7.34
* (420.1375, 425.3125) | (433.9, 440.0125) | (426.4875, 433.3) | 0.41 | 7.43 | 7.3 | 7.37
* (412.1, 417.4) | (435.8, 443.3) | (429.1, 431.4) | 0.36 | 7.48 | 7.71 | 7.62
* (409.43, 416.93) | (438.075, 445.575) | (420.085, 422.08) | -0.12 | 6.93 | 7.76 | 7.16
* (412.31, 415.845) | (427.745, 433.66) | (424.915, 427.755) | -0.30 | 7.4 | 6.69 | 6.88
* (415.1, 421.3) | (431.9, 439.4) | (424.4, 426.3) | -0.02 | 7.6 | 7.05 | 7.38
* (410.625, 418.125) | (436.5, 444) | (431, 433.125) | 0.27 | 7.35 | 7.74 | 7.61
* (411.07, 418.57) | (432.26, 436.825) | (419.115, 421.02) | -0.09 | 7.46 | 6.85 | 7.3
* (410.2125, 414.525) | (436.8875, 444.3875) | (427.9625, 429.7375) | 0.10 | 6.87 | 7.7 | 7.36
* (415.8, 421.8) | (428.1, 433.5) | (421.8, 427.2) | -0.19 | 7.65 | 6.67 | 7.19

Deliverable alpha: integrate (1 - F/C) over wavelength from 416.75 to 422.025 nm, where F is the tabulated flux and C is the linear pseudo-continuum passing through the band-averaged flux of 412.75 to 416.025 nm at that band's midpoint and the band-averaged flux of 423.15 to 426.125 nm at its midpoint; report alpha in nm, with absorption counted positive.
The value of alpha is -0.16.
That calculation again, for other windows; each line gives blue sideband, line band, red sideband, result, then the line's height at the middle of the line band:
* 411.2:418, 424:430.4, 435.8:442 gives 0.21 nm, 7.54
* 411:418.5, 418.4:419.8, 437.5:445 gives 0.00 nm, 7.49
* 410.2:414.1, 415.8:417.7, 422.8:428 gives -0.21 nm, 7.1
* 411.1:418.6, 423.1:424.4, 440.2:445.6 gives 0.03 nm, 7.58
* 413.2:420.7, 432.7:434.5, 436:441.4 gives 0.24 nm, 7.68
